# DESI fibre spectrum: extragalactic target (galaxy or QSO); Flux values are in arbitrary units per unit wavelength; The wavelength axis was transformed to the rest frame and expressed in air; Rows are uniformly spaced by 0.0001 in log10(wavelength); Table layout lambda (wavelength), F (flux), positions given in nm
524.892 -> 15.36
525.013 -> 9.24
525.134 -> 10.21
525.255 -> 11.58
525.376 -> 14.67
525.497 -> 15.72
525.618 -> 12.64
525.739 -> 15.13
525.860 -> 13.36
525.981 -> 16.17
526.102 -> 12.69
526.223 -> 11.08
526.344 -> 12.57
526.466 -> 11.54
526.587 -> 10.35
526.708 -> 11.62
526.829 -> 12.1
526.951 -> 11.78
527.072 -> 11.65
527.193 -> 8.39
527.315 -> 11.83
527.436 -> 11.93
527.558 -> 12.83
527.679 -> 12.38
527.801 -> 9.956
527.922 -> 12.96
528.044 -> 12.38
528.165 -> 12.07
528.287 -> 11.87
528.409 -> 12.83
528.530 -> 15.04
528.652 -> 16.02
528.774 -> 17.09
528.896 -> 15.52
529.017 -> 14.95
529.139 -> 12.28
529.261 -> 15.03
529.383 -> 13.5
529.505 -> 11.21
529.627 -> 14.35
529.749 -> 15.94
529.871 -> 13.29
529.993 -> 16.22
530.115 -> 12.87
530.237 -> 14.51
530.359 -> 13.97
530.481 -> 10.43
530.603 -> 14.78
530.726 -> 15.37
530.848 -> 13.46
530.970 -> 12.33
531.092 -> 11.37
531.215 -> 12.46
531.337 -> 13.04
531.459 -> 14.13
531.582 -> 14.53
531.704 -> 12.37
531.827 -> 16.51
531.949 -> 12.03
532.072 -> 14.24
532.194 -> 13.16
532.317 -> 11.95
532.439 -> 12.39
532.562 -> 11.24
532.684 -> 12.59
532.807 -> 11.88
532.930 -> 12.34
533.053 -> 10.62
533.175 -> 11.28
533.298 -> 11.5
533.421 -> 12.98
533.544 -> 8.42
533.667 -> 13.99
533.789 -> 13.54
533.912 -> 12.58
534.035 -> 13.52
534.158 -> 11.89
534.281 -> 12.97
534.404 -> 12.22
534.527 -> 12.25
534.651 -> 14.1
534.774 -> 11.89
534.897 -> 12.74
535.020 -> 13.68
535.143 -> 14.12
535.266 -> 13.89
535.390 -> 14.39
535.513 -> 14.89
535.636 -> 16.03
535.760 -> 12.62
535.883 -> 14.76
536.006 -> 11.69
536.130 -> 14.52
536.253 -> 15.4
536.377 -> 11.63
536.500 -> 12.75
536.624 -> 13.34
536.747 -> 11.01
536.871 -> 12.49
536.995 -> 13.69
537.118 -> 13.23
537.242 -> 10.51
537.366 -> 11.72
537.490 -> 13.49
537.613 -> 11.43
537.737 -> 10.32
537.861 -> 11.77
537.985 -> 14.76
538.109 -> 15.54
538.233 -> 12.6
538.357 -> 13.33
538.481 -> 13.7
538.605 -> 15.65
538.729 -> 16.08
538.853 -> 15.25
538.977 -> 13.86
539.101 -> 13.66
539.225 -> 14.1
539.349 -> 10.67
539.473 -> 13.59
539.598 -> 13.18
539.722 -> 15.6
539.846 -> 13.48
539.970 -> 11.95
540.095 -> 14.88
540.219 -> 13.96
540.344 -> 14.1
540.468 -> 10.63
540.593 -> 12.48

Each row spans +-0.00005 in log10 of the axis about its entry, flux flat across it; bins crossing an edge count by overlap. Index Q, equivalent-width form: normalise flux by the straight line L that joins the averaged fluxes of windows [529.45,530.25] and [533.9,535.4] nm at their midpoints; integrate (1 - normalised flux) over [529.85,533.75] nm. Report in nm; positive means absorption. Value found 0.22 nm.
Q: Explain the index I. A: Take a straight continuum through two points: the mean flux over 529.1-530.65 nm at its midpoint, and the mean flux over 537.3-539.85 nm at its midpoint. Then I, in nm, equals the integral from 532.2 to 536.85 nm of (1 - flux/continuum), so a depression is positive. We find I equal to 0.28 nm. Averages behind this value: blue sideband 13.7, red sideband 13.5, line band 12.8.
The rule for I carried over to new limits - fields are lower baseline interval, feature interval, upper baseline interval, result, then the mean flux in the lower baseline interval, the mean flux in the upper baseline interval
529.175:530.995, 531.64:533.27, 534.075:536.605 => 0.14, 13.8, 13.4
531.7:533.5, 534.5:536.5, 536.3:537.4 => -0.21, 12.4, 12.3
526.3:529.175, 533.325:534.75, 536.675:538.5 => 0.01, 12.6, 12.6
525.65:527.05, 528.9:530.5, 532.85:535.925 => -0.15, 12.6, 12.9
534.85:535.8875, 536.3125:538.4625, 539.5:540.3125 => 0.21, 14.1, 13.8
